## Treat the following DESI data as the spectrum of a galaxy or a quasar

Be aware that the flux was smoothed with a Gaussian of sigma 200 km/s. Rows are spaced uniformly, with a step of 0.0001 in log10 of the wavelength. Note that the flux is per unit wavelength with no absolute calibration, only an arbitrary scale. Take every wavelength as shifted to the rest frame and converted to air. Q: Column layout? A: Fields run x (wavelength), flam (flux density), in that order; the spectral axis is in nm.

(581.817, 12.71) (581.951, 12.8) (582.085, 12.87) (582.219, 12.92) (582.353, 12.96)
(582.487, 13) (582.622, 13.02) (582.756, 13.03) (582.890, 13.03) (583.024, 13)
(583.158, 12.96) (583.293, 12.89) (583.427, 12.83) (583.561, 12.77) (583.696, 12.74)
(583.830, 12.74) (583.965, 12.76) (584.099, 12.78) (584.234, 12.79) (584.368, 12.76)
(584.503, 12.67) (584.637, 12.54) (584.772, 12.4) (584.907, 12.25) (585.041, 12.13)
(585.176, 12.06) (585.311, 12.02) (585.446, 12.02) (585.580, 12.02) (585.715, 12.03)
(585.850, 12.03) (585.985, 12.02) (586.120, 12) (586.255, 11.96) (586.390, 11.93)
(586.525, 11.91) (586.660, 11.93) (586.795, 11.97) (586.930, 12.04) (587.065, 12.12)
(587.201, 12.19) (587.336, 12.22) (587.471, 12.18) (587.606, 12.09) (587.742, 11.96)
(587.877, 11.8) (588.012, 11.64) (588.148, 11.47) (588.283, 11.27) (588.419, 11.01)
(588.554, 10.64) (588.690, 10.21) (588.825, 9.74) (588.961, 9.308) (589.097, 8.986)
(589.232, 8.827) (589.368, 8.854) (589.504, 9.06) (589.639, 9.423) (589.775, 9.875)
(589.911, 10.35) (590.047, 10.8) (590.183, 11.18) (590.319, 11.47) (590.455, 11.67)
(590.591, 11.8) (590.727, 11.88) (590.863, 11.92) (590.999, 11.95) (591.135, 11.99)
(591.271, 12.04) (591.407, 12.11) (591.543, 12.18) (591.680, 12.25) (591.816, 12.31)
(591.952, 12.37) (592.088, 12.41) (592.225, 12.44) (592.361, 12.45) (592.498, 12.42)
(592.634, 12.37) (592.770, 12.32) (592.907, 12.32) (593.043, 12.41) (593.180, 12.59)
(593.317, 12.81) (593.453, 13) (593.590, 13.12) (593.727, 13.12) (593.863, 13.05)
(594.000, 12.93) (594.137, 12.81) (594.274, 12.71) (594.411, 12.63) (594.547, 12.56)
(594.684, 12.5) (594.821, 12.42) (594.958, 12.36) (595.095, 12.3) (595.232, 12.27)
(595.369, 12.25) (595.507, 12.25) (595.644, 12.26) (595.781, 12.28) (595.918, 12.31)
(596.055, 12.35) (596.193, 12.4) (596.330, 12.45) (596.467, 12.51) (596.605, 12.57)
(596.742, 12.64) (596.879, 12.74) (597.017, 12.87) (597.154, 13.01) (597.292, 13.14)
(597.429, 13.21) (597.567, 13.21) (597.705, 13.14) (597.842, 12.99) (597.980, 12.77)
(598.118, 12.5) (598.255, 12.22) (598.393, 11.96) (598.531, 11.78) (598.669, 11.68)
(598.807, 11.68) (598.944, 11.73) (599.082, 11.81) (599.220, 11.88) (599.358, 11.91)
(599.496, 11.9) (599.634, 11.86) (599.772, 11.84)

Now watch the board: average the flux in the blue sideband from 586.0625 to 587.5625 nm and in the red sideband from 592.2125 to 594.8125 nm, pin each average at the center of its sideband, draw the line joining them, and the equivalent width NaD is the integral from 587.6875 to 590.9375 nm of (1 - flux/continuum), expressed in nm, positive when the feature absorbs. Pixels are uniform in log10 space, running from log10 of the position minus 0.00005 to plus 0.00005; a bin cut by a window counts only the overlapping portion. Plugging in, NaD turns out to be 0.436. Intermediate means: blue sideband 12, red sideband 12.7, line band 10.6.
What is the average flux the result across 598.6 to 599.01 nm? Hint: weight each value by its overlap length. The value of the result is 11.7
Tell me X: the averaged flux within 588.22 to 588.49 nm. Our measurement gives 11.1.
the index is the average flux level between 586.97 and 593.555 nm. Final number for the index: 11.5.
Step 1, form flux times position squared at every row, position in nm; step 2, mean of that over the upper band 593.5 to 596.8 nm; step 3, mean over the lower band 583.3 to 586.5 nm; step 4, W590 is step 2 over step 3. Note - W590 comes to 1.1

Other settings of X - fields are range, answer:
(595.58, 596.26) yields 12.3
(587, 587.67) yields 12.2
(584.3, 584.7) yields 12.7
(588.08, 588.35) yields 11.4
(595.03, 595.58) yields 12.3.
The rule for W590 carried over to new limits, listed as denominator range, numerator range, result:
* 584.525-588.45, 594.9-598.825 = 1.08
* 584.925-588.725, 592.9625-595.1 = 1.10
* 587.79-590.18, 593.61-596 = 1.25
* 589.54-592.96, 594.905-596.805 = 1.07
